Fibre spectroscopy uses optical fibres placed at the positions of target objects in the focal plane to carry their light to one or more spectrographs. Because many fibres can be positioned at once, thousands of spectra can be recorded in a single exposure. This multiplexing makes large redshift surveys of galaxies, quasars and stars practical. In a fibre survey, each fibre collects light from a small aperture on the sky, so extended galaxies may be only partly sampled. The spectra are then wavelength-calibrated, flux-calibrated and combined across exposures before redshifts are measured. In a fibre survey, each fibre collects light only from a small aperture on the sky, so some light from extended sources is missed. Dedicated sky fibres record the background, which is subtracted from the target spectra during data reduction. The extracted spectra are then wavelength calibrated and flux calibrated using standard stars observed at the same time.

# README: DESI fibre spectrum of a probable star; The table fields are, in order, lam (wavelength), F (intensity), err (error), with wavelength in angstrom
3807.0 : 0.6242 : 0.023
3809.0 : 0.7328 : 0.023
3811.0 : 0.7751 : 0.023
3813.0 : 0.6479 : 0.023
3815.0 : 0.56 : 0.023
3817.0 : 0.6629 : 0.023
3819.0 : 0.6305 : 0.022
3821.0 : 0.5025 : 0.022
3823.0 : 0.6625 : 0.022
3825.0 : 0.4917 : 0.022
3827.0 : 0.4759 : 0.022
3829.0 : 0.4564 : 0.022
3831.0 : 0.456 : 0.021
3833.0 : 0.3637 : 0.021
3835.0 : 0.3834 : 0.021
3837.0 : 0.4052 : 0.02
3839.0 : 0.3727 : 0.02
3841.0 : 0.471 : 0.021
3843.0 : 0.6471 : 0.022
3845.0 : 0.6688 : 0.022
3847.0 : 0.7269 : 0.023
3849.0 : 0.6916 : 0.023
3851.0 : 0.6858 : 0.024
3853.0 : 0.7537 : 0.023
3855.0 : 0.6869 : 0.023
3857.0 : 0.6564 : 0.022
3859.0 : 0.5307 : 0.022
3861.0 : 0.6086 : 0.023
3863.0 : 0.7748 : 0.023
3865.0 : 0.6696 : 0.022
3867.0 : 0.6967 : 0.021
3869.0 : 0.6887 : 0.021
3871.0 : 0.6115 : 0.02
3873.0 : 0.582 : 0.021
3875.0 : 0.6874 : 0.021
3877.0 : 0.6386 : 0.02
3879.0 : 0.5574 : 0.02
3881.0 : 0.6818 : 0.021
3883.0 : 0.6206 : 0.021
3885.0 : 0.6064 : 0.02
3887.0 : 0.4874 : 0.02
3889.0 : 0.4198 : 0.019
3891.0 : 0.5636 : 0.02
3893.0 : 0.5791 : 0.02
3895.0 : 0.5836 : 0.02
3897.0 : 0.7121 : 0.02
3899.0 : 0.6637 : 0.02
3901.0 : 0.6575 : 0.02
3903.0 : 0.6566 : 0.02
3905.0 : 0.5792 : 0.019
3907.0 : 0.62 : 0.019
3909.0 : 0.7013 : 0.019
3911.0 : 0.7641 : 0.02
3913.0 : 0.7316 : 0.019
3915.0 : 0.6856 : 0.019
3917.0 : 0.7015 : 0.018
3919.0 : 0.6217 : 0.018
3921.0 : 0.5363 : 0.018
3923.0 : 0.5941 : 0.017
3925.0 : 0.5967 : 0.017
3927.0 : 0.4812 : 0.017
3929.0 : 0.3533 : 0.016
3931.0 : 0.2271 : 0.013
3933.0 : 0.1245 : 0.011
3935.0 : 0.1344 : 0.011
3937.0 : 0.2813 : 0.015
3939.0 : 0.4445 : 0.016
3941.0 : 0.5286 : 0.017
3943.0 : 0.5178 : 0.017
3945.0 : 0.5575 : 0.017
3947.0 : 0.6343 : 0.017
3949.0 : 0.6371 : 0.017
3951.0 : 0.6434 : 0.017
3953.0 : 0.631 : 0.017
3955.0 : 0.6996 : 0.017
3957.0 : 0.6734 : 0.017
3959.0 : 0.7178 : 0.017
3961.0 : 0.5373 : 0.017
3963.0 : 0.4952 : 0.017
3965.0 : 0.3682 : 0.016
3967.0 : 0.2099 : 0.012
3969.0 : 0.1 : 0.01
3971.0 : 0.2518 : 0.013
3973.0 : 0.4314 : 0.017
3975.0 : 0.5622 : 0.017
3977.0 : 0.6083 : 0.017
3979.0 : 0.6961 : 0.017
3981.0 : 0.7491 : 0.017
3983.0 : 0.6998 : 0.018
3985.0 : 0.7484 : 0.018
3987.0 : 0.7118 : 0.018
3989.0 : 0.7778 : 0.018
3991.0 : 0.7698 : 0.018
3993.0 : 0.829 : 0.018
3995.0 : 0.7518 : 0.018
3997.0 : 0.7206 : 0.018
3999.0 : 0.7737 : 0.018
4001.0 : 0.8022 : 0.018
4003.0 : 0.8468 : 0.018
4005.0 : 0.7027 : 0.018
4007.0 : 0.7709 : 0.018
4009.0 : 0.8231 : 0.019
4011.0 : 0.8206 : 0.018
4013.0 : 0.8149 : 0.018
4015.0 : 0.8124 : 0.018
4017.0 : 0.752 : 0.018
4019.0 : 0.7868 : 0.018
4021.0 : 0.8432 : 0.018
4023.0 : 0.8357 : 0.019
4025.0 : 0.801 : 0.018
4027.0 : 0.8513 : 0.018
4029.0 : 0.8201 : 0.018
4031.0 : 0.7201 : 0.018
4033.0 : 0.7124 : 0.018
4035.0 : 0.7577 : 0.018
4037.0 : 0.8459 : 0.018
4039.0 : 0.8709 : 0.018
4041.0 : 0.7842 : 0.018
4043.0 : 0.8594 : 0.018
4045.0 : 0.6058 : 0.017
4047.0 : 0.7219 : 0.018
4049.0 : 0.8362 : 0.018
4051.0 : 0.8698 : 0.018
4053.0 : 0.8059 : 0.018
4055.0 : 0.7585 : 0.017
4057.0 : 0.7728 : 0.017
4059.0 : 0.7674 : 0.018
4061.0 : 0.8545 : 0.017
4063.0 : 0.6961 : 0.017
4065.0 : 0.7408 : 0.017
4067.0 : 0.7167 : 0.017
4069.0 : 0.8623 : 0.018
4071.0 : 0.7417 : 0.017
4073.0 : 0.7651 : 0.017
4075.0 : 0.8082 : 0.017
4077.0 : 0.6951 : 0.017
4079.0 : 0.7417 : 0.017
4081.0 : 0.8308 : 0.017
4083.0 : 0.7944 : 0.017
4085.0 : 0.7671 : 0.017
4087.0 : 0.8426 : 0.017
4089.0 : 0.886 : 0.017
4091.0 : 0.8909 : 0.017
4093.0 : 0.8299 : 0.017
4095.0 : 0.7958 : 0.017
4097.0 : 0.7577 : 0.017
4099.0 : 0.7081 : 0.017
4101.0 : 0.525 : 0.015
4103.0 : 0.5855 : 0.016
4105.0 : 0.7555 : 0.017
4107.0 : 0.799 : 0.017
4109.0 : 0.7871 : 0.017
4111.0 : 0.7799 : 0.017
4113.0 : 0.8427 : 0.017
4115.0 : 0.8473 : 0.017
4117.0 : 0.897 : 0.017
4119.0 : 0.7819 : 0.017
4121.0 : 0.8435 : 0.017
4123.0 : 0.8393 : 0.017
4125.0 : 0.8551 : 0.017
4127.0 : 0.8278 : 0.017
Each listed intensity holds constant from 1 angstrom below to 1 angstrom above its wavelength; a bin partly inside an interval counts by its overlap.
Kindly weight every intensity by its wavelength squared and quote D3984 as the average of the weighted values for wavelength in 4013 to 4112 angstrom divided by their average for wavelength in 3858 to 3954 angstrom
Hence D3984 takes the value 1.47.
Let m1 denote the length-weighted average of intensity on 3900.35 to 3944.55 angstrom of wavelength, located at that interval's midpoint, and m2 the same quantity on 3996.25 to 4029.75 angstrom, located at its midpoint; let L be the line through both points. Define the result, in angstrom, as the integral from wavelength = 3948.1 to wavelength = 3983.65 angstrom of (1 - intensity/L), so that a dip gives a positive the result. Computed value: 6.3 angstrom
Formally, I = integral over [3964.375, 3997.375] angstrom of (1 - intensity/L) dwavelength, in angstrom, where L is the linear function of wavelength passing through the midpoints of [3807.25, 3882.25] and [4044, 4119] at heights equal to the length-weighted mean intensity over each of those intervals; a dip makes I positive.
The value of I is 5.47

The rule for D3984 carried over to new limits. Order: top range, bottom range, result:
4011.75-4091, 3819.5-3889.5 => 1.49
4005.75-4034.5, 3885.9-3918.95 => 1.34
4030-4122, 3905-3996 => 1.48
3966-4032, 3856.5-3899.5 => 1.21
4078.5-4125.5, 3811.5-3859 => 1.59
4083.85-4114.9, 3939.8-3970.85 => 1.59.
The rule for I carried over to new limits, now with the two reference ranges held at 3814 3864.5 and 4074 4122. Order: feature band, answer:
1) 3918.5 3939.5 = 8.19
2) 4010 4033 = -2.56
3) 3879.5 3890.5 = 0.86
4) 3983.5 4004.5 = -2.12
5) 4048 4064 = -0.99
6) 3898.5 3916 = -1.24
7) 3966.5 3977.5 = 5.26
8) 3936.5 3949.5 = 2.76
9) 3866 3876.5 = -0.92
